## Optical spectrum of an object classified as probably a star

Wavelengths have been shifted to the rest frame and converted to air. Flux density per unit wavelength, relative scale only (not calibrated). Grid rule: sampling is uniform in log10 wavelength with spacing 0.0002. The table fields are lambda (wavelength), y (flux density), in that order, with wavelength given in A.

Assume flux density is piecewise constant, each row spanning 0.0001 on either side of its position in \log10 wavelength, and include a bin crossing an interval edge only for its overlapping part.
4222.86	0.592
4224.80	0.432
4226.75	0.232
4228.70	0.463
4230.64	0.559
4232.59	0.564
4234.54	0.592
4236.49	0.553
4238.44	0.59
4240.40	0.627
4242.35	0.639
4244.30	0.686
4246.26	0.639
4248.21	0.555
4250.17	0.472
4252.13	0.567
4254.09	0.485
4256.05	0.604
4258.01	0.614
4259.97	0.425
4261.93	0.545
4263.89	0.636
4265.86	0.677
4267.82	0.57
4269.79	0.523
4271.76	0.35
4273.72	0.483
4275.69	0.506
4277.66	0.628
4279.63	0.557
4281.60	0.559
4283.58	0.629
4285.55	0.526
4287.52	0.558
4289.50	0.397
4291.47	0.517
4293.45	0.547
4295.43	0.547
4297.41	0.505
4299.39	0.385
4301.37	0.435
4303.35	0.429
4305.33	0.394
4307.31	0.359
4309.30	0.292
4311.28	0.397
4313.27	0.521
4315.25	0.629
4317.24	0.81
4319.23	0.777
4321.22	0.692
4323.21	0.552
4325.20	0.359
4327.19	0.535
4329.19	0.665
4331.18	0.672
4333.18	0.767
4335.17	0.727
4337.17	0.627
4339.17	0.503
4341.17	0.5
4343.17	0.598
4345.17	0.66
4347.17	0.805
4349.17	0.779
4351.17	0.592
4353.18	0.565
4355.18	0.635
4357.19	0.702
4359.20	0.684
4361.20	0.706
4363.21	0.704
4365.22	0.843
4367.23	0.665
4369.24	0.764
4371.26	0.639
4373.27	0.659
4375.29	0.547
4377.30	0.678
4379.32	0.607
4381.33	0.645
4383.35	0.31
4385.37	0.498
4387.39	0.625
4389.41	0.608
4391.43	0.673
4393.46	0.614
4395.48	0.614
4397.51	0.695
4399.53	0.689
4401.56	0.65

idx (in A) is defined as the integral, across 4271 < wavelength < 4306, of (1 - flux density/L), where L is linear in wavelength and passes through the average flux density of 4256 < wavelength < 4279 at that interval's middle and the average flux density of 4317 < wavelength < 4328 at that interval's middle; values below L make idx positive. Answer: 4.3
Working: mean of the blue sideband 0.545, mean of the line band 0.499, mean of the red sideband 0.609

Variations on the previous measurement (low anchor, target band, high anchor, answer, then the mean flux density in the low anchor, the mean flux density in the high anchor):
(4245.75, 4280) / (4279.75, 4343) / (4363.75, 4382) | 6.2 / 0.545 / 0.673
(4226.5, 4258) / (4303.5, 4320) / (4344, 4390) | 2.6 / 0.561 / 0.649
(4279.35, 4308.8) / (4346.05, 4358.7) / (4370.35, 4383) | -2.3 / 0.484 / 0.613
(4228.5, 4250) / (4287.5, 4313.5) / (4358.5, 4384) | 7.4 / 0.588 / 0.654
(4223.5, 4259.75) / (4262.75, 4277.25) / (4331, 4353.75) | 0.9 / 0.546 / 0.65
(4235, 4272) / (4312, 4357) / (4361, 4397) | -1.8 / 0.571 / 0.632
